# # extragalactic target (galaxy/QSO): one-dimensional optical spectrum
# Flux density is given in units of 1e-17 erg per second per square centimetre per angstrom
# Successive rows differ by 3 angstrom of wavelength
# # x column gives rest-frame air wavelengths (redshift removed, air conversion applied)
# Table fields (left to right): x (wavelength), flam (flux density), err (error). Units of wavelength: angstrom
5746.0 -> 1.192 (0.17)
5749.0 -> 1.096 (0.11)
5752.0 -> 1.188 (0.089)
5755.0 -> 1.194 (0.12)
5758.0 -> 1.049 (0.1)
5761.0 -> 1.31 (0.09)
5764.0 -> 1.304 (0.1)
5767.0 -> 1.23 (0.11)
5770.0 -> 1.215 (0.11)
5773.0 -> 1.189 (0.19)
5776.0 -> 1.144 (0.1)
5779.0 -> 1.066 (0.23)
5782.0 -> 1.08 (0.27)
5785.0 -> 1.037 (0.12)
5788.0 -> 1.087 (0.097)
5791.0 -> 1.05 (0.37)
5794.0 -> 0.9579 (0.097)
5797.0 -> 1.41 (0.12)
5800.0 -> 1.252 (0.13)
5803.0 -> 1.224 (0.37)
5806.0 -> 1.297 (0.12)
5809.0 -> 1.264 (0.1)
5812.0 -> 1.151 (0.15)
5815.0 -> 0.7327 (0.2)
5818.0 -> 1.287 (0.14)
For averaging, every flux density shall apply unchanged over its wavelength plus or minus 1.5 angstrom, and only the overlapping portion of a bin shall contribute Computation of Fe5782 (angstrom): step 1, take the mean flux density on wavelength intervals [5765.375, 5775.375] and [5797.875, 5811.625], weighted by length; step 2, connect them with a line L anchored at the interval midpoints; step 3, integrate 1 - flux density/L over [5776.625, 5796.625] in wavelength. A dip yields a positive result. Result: 2.6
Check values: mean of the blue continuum 1.21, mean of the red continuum 1.26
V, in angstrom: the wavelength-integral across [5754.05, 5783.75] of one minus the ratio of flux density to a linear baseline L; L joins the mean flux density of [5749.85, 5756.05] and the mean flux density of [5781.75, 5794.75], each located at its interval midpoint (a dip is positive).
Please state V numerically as -1.5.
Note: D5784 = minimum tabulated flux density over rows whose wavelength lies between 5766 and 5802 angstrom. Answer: 0.9579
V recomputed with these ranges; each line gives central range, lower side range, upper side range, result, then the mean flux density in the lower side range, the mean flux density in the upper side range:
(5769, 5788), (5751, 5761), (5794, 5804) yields 1.4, 1.17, 1.25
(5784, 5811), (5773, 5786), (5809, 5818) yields -2.6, 1.1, 1.05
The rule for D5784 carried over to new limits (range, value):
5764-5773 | 1.189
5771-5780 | 1.066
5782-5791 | 1.037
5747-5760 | 1.049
